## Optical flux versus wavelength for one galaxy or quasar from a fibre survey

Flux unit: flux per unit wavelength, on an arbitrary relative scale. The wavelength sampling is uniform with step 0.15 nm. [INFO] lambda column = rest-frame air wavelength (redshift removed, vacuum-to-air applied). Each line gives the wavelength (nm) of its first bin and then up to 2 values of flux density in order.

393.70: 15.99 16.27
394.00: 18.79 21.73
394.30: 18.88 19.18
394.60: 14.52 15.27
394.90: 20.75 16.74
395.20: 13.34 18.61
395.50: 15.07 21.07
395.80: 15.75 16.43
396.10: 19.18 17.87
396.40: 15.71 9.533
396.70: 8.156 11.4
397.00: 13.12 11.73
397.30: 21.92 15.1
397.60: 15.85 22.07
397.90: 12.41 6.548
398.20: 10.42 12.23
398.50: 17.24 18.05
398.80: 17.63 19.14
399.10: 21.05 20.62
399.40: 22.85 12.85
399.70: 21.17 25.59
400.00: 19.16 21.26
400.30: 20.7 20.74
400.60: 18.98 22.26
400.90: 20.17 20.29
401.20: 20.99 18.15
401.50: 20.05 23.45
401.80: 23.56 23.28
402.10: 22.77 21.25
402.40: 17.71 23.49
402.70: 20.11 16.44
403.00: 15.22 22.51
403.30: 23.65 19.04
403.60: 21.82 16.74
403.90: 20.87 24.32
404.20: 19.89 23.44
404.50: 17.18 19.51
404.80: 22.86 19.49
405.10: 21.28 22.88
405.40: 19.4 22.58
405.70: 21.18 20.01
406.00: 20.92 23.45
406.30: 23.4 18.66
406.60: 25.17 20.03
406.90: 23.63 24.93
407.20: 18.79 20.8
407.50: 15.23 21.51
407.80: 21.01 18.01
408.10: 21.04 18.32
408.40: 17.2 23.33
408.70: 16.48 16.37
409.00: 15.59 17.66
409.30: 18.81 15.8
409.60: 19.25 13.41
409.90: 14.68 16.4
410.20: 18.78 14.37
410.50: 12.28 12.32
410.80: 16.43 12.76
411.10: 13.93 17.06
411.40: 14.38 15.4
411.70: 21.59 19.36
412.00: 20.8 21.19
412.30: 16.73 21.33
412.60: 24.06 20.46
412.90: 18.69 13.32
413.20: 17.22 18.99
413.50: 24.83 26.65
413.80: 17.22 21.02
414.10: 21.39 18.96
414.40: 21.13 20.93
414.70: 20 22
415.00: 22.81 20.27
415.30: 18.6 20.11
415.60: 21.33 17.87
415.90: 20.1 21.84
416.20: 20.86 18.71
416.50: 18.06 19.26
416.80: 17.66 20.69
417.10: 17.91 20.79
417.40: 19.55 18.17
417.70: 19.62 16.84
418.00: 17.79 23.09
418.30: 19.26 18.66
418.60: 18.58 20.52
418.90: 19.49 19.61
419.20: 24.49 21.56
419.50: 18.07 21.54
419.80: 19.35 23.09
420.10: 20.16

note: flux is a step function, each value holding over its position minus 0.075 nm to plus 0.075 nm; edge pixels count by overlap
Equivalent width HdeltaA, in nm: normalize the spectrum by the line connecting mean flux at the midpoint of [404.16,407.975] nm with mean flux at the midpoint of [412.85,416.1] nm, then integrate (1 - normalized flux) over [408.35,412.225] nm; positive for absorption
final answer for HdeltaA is 0.73 nm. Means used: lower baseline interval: 21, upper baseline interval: 20.2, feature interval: 16.8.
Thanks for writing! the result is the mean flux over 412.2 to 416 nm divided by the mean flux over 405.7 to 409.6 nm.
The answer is 1.0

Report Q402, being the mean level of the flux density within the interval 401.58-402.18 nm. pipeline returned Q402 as 23.2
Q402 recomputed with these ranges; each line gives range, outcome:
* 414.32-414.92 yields 21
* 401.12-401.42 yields 19.6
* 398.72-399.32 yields 19.6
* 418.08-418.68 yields 19.9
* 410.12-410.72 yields 14.5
